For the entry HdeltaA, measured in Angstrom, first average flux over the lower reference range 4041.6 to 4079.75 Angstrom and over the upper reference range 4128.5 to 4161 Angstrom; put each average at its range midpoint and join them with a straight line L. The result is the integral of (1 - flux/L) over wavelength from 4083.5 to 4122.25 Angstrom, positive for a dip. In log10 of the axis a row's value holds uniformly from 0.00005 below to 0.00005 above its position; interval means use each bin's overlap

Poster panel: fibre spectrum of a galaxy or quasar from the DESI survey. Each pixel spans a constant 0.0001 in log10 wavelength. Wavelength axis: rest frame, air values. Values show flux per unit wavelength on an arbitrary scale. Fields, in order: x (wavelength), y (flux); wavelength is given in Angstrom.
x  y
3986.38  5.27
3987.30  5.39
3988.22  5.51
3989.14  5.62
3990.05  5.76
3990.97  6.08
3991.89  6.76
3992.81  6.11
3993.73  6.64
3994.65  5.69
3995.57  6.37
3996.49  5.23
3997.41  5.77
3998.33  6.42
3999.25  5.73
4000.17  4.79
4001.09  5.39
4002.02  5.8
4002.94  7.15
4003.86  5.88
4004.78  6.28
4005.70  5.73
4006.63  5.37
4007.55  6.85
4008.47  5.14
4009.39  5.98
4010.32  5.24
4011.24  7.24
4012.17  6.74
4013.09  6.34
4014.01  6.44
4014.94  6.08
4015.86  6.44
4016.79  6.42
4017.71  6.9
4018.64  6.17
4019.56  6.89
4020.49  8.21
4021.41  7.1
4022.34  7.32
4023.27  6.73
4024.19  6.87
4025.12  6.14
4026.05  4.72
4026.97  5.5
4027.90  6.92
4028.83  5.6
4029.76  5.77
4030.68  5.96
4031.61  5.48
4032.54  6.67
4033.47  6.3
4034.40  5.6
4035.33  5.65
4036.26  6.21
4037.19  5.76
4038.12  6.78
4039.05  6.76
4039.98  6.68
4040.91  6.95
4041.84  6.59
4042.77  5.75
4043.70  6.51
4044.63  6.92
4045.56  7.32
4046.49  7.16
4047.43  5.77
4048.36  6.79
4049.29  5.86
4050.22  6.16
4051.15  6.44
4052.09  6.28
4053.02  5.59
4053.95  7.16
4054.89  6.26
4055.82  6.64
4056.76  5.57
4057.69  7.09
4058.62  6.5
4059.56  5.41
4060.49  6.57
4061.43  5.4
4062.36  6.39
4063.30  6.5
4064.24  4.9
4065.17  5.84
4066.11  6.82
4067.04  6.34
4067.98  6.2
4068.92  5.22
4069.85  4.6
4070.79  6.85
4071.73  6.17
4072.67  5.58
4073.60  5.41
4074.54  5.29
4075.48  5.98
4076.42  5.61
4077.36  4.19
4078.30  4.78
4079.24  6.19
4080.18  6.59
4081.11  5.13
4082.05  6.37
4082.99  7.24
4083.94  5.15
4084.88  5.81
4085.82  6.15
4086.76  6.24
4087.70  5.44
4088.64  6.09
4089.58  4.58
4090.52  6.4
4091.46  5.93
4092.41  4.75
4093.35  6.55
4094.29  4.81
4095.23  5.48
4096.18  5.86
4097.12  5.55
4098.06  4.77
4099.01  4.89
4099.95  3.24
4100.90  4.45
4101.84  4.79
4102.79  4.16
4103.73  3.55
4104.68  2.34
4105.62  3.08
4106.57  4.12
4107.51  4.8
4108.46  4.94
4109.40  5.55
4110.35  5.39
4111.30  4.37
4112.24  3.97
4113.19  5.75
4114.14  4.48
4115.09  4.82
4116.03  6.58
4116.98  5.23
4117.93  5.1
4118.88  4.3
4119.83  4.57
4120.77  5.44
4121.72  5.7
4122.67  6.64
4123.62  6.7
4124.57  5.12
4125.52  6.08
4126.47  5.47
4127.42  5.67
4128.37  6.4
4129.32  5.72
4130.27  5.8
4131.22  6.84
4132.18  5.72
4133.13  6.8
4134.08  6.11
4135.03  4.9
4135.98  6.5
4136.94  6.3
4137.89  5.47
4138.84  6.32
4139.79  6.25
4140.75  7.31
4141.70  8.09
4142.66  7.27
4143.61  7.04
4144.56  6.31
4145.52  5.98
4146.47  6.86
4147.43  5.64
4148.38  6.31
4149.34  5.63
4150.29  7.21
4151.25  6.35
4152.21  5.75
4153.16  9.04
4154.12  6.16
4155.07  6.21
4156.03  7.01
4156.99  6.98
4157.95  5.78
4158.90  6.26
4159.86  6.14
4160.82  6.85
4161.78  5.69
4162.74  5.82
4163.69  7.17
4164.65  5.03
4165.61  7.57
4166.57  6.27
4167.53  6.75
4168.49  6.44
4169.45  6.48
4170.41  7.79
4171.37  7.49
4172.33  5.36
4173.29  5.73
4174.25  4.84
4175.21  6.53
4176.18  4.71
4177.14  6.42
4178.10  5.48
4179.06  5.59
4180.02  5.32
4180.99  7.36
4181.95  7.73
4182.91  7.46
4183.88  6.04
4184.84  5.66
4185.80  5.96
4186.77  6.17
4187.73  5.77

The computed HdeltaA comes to 7.7 Angstrom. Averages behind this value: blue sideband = 6.06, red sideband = 6.43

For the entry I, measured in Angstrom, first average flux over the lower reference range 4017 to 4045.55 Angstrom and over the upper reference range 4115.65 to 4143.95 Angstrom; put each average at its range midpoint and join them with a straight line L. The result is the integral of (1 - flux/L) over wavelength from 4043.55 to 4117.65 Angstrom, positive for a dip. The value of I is 7.7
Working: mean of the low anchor 6.4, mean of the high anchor 6.04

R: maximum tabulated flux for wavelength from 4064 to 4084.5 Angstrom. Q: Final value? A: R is 7.24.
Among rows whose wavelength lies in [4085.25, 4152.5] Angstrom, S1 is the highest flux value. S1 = 8.09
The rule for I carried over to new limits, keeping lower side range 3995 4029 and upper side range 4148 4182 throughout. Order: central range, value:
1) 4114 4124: 1.39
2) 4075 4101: 3.15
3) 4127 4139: 0.54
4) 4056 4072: 0.59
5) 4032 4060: -0.55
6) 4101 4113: 3.82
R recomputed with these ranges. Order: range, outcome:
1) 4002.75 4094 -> 8.21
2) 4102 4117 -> 6.58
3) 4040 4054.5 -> 7.32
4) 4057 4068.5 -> 7.09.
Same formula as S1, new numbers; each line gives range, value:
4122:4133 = 6.84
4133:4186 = 9.04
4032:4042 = 6.95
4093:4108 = 6.55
